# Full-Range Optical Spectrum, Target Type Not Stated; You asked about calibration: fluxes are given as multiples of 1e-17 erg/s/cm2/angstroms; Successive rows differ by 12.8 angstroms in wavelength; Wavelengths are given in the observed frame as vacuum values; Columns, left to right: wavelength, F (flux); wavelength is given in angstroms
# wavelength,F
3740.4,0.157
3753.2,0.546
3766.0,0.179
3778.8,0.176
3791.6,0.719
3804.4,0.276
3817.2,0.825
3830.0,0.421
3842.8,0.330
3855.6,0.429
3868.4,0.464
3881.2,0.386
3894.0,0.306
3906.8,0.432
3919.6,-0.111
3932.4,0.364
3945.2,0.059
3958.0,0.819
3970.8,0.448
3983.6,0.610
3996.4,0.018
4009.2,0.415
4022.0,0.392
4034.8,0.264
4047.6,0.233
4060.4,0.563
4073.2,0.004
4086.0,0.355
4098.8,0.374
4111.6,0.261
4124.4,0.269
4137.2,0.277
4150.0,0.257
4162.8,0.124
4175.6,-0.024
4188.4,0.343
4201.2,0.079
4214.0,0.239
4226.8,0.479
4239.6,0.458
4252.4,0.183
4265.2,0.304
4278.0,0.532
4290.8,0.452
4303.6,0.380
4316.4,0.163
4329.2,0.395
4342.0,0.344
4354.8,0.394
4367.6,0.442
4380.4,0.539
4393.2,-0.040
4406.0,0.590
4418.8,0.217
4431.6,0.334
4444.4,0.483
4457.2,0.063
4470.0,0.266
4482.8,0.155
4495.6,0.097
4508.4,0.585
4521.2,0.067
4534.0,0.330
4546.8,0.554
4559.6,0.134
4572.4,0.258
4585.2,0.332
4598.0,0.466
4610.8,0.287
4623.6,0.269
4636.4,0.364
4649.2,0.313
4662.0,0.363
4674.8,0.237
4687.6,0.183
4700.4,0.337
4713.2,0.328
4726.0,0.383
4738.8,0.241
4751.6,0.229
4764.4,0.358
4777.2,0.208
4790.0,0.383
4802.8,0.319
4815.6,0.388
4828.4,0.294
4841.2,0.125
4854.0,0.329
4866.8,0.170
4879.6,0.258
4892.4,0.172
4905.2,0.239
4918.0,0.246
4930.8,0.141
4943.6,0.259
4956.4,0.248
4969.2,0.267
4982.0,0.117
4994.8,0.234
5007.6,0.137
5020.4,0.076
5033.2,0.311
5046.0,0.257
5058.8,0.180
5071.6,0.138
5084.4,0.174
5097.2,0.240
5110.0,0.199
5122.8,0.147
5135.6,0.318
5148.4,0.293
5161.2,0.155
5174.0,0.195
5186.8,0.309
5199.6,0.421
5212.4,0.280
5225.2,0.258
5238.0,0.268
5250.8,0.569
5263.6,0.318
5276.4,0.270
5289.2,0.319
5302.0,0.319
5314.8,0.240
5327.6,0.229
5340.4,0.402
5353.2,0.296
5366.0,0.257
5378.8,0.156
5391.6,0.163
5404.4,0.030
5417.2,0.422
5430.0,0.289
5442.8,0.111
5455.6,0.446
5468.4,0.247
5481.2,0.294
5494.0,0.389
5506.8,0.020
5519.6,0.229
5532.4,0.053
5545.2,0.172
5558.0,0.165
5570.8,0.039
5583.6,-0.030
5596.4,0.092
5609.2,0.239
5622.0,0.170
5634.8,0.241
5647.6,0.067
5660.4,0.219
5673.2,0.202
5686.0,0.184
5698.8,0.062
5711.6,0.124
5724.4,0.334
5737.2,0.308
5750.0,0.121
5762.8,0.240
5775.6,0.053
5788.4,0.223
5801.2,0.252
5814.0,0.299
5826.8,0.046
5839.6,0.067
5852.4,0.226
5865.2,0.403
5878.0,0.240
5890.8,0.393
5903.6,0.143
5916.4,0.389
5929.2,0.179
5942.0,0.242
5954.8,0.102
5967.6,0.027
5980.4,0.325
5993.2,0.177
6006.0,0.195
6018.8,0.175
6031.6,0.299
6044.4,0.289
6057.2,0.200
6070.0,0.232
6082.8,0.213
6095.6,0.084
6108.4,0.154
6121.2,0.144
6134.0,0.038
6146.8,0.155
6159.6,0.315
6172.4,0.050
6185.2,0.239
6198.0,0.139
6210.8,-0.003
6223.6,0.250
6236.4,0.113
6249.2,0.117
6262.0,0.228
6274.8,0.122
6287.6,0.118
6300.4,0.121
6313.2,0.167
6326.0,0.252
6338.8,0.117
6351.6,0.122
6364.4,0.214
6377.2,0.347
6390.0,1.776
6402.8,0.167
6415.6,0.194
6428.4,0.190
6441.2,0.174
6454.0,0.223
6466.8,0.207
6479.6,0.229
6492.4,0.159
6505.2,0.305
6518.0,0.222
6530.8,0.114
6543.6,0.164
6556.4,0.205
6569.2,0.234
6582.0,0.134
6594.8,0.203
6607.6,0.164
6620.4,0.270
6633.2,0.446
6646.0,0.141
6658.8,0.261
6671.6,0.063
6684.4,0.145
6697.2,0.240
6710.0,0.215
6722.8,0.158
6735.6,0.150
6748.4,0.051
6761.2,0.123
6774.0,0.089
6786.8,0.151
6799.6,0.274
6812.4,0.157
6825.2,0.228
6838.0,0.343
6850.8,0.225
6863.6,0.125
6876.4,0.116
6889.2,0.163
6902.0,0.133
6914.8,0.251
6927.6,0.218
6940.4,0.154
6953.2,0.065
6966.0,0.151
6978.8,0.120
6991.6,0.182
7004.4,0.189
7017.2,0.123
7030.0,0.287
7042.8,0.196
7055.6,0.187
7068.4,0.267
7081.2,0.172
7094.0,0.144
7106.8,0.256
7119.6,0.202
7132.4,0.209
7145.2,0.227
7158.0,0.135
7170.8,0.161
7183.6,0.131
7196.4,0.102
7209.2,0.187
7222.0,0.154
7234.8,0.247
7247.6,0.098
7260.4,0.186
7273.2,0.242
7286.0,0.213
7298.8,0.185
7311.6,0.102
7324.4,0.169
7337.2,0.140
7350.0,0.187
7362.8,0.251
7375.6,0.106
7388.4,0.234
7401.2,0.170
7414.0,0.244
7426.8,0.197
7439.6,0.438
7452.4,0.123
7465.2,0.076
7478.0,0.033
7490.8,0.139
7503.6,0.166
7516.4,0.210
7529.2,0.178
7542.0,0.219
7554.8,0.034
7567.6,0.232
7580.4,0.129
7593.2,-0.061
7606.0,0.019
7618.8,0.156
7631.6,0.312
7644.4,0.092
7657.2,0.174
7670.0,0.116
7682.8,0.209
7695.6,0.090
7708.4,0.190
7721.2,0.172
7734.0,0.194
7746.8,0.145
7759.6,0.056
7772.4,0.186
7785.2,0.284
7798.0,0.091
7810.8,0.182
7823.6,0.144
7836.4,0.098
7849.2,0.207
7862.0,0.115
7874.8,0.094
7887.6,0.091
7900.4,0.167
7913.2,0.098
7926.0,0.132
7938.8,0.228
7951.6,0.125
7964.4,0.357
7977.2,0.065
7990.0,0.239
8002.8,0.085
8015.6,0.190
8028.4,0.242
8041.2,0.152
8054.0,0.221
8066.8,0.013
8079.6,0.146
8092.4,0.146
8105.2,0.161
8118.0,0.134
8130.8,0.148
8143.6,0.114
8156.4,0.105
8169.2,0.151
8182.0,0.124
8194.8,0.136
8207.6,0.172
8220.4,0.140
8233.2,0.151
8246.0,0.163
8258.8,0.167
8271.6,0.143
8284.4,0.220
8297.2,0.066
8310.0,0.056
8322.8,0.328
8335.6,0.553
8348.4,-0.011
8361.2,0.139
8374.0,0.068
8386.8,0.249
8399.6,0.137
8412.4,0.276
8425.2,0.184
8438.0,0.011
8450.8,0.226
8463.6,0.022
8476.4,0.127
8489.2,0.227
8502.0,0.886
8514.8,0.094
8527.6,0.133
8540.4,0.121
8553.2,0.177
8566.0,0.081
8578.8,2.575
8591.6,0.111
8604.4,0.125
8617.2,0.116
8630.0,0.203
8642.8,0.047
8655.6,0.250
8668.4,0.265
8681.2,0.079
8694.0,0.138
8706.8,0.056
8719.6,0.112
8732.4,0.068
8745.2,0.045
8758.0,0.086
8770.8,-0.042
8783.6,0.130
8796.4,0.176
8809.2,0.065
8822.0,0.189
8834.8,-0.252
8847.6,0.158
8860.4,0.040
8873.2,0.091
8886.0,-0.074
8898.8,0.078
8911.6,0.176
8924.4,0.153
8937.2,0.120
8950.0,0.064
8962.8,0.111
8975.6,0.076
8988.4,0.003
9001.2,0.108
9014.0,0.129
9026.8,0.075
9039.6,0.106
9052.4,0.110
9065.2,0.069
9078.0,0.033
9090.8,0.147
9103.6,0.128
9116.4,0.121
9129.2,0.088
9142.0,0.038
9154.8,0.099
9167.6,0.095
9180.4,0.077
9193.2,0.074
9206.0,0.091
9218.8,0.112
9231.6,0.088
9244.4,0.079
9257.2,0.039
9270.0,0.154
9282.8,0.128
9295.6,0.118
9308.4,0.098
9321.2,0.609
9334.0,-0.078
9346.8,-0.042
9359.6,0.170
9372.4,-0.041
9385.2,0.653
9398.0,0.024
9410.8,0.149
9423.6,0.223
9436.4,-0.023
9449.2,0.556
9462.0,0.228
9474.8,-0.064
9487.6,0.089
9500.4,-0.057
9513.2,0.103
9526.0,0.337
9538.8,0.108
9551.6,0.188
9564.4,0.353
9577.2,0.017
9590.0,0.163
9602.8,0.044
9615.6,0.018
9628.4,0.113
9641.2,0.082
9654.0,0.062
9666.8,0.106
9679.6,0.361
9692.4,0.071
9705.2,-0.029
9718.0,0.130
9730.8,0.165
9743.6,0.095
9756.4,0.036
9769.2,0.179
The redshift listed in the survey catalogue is 0.71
